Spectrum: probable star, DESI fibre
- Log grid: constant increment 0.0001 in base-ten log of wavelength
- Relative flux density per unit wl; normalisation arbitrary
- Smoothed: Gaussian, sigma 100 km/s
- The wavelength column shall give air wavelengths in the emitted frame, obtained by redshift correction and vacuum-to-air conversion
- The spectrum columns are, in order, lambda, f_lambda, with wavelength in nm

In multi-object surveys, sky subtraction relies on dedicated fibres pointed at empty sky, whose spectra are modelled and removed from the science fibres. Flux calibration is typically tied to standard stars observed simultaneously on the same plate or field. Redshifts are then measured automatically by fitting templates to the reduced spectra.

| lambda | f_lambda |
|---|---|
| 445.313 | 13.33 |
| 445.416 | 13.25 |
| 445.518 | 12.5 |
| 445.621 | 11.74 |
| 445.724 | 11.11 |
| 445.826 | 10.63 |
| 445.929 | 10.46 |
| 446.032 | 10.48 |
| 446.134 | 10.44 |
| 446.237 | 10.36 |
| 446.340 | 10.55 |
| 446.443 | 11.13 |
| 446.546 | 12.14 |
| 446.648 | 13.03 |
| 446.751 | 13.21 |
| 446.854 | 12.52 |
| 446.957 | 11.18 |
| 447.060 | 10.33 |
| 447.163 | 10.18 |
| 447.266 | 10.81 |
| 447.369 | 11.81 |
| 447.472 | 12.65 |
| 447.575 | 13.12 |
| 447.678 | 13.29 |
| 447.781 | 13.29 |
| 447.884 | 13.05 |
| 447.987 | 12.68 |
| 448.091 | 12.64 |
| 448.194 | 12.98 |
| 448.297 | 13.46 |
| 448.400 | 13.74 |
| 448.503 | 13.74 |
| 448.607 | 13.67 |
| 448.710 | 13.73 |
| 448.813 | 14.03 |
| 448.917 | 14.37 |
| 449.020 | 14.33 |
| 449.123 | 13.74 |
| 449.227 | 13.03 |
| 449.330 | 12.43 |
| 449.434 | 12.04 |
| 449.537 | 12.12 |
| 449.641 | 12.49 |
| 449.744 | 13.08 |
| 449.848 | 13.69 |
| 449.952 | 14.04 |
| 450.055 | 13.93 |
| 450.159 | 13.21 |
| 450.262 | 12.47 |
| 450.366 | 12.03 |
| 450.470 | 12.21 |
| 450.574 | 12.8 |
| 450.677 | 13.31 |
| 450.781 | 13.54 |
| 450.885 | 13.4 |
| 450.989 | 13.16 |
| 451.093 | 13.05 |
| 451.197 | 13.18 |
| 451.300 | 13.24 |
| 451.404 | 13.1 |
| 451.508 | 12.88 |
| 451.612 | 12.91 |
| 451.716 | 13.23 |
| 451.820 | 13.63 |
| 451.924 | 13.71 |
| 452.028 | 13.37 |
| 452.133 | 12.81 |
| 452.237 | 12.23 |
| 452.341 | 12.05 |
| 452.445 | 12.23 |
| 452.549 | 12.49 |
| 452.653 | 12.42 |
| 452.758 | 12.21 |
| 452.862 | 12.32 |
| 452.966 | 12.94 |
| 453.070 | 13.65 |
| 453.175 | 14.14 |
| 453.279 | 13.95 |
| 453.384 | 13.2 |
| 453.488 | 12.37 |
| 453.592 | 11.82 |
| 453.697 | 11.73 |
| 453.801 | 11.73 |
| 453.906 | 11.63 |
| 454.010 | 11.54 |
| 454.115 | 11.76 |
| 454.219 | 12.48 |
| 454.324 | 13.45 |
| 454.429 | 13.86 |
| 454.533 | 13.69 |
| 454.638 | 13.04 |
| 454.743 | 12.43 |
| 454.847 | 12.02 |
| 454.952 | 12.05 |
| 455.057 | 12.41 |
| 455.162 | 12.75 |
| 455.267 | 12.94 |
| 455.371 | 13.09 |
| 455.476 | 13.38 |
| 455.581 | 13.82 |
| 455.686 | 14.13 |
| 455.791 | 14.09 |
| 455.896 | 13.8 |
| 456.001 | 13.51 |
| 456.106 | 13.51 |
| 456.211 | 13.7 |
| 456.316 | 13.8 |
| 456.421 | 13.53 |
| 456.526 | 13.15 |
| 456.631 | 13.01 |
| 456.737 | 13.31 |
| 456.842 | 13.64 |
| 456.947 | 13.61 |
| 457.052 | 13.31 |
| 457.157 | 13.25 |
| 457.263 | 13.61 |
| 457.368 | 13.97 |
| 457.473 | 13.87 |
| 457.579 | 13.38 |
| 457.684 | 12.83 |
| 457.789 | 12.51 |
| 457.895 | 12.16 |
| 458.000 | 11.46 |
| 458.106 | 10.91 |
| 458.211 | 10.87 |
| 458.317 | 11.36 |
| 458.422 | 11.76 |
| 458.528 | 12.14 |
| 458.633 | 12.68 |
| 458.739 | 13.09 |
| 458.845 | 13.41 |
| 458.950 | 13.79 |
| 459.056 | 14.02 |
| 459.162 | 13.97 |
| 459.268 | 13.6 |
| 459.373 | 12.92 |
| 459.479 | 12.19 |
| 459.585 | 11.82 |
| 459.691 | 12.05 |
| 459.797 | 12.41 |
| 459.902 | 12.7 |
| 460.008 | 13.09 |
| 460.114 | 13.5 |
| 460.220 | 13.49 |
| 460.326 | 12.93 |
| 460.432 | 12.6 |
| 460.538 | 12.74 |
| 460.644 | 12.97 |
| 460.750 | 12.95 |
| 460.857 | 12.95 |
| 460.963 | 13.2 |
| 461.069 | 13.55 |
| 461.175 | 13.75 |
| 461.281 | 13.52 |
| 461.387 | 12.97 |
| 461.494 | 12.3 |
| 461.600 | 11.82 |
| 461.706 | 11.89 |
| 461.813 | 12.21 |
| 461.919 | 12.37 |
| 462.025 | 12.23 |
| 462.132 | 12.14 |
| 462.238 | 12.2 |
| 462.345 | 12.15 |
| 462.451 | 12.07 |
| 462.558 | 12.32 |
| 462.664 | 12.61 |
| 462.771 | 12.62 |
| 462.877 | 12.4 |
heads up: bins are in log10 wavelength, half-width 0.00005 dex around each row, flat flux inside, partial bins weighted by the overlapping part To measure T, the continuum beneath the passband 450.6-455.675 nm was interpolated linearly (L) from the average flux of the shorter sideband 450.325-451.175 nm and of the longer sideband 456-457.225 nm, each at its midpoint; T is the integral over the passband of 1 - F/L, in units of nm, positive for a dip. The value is 0.11 nm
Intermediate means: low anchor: 12.9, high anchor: 13.4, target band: 12.9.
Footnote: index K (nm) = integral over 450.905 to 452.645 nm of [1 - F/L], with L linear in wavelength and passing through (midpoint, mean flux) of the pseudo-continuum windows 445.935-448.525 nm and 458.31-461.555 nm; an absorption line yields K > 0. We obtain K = -0.08 nm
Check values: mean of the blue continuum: 12.1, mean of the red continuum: 12.9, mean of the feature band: 13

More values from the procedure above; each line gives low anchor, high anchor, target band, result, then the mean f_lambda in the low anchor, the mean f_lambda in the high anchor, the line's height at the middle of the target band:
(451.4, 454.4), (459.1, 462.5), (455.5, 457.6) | -0.15 nm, 12.7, 12.7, 12.7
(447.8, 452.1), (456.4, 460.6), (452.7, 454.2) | 0.06 nm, 13.2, 12.9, 13.1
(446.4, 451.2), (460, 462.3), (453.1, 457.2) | -0.07 nm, 12.9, 12.8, 12.8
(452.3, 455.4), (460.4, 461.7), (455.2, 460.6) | -0.10 nm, 12.6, 12.9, 12.8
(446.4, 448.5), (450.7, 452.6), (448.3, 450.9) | -0.11 nm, 12.4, 13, 12.7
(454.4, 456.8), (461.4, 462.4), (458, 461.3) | -0.06 nm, 13.3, 12.2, 12.6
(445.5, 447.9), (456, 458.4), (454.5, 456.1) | -0.06 nm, 11.6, 12.9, 12.7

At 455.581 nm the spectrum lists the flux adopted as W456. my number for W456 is 13.82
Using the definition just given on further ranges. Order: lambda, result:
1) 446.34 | 10.55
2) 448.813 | 14.03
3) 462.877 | 12.4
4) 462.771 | 12.62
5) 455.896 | 13.8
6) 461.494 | 12.3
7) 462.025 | 12.23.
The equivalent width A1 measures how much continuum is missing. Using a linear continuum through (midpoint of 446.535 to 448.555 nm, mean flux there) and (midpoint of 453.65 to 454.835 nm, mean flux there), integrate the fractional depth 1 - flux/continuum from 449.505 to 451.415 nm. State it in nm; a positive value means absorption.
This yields -0.087 nm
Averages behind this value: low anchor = 12.5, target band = 13.1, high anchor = 12.5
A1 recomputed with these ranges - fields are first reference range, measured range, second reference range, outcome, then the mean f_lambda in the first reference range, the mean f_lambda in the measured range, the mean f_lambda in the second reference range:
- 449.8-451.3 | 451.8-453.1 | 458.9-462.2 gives 0.035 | 13.2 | 12.7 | 12.9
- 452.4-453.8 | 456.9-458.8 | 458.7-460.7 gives 0.048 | 12.7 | 12.6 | 13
